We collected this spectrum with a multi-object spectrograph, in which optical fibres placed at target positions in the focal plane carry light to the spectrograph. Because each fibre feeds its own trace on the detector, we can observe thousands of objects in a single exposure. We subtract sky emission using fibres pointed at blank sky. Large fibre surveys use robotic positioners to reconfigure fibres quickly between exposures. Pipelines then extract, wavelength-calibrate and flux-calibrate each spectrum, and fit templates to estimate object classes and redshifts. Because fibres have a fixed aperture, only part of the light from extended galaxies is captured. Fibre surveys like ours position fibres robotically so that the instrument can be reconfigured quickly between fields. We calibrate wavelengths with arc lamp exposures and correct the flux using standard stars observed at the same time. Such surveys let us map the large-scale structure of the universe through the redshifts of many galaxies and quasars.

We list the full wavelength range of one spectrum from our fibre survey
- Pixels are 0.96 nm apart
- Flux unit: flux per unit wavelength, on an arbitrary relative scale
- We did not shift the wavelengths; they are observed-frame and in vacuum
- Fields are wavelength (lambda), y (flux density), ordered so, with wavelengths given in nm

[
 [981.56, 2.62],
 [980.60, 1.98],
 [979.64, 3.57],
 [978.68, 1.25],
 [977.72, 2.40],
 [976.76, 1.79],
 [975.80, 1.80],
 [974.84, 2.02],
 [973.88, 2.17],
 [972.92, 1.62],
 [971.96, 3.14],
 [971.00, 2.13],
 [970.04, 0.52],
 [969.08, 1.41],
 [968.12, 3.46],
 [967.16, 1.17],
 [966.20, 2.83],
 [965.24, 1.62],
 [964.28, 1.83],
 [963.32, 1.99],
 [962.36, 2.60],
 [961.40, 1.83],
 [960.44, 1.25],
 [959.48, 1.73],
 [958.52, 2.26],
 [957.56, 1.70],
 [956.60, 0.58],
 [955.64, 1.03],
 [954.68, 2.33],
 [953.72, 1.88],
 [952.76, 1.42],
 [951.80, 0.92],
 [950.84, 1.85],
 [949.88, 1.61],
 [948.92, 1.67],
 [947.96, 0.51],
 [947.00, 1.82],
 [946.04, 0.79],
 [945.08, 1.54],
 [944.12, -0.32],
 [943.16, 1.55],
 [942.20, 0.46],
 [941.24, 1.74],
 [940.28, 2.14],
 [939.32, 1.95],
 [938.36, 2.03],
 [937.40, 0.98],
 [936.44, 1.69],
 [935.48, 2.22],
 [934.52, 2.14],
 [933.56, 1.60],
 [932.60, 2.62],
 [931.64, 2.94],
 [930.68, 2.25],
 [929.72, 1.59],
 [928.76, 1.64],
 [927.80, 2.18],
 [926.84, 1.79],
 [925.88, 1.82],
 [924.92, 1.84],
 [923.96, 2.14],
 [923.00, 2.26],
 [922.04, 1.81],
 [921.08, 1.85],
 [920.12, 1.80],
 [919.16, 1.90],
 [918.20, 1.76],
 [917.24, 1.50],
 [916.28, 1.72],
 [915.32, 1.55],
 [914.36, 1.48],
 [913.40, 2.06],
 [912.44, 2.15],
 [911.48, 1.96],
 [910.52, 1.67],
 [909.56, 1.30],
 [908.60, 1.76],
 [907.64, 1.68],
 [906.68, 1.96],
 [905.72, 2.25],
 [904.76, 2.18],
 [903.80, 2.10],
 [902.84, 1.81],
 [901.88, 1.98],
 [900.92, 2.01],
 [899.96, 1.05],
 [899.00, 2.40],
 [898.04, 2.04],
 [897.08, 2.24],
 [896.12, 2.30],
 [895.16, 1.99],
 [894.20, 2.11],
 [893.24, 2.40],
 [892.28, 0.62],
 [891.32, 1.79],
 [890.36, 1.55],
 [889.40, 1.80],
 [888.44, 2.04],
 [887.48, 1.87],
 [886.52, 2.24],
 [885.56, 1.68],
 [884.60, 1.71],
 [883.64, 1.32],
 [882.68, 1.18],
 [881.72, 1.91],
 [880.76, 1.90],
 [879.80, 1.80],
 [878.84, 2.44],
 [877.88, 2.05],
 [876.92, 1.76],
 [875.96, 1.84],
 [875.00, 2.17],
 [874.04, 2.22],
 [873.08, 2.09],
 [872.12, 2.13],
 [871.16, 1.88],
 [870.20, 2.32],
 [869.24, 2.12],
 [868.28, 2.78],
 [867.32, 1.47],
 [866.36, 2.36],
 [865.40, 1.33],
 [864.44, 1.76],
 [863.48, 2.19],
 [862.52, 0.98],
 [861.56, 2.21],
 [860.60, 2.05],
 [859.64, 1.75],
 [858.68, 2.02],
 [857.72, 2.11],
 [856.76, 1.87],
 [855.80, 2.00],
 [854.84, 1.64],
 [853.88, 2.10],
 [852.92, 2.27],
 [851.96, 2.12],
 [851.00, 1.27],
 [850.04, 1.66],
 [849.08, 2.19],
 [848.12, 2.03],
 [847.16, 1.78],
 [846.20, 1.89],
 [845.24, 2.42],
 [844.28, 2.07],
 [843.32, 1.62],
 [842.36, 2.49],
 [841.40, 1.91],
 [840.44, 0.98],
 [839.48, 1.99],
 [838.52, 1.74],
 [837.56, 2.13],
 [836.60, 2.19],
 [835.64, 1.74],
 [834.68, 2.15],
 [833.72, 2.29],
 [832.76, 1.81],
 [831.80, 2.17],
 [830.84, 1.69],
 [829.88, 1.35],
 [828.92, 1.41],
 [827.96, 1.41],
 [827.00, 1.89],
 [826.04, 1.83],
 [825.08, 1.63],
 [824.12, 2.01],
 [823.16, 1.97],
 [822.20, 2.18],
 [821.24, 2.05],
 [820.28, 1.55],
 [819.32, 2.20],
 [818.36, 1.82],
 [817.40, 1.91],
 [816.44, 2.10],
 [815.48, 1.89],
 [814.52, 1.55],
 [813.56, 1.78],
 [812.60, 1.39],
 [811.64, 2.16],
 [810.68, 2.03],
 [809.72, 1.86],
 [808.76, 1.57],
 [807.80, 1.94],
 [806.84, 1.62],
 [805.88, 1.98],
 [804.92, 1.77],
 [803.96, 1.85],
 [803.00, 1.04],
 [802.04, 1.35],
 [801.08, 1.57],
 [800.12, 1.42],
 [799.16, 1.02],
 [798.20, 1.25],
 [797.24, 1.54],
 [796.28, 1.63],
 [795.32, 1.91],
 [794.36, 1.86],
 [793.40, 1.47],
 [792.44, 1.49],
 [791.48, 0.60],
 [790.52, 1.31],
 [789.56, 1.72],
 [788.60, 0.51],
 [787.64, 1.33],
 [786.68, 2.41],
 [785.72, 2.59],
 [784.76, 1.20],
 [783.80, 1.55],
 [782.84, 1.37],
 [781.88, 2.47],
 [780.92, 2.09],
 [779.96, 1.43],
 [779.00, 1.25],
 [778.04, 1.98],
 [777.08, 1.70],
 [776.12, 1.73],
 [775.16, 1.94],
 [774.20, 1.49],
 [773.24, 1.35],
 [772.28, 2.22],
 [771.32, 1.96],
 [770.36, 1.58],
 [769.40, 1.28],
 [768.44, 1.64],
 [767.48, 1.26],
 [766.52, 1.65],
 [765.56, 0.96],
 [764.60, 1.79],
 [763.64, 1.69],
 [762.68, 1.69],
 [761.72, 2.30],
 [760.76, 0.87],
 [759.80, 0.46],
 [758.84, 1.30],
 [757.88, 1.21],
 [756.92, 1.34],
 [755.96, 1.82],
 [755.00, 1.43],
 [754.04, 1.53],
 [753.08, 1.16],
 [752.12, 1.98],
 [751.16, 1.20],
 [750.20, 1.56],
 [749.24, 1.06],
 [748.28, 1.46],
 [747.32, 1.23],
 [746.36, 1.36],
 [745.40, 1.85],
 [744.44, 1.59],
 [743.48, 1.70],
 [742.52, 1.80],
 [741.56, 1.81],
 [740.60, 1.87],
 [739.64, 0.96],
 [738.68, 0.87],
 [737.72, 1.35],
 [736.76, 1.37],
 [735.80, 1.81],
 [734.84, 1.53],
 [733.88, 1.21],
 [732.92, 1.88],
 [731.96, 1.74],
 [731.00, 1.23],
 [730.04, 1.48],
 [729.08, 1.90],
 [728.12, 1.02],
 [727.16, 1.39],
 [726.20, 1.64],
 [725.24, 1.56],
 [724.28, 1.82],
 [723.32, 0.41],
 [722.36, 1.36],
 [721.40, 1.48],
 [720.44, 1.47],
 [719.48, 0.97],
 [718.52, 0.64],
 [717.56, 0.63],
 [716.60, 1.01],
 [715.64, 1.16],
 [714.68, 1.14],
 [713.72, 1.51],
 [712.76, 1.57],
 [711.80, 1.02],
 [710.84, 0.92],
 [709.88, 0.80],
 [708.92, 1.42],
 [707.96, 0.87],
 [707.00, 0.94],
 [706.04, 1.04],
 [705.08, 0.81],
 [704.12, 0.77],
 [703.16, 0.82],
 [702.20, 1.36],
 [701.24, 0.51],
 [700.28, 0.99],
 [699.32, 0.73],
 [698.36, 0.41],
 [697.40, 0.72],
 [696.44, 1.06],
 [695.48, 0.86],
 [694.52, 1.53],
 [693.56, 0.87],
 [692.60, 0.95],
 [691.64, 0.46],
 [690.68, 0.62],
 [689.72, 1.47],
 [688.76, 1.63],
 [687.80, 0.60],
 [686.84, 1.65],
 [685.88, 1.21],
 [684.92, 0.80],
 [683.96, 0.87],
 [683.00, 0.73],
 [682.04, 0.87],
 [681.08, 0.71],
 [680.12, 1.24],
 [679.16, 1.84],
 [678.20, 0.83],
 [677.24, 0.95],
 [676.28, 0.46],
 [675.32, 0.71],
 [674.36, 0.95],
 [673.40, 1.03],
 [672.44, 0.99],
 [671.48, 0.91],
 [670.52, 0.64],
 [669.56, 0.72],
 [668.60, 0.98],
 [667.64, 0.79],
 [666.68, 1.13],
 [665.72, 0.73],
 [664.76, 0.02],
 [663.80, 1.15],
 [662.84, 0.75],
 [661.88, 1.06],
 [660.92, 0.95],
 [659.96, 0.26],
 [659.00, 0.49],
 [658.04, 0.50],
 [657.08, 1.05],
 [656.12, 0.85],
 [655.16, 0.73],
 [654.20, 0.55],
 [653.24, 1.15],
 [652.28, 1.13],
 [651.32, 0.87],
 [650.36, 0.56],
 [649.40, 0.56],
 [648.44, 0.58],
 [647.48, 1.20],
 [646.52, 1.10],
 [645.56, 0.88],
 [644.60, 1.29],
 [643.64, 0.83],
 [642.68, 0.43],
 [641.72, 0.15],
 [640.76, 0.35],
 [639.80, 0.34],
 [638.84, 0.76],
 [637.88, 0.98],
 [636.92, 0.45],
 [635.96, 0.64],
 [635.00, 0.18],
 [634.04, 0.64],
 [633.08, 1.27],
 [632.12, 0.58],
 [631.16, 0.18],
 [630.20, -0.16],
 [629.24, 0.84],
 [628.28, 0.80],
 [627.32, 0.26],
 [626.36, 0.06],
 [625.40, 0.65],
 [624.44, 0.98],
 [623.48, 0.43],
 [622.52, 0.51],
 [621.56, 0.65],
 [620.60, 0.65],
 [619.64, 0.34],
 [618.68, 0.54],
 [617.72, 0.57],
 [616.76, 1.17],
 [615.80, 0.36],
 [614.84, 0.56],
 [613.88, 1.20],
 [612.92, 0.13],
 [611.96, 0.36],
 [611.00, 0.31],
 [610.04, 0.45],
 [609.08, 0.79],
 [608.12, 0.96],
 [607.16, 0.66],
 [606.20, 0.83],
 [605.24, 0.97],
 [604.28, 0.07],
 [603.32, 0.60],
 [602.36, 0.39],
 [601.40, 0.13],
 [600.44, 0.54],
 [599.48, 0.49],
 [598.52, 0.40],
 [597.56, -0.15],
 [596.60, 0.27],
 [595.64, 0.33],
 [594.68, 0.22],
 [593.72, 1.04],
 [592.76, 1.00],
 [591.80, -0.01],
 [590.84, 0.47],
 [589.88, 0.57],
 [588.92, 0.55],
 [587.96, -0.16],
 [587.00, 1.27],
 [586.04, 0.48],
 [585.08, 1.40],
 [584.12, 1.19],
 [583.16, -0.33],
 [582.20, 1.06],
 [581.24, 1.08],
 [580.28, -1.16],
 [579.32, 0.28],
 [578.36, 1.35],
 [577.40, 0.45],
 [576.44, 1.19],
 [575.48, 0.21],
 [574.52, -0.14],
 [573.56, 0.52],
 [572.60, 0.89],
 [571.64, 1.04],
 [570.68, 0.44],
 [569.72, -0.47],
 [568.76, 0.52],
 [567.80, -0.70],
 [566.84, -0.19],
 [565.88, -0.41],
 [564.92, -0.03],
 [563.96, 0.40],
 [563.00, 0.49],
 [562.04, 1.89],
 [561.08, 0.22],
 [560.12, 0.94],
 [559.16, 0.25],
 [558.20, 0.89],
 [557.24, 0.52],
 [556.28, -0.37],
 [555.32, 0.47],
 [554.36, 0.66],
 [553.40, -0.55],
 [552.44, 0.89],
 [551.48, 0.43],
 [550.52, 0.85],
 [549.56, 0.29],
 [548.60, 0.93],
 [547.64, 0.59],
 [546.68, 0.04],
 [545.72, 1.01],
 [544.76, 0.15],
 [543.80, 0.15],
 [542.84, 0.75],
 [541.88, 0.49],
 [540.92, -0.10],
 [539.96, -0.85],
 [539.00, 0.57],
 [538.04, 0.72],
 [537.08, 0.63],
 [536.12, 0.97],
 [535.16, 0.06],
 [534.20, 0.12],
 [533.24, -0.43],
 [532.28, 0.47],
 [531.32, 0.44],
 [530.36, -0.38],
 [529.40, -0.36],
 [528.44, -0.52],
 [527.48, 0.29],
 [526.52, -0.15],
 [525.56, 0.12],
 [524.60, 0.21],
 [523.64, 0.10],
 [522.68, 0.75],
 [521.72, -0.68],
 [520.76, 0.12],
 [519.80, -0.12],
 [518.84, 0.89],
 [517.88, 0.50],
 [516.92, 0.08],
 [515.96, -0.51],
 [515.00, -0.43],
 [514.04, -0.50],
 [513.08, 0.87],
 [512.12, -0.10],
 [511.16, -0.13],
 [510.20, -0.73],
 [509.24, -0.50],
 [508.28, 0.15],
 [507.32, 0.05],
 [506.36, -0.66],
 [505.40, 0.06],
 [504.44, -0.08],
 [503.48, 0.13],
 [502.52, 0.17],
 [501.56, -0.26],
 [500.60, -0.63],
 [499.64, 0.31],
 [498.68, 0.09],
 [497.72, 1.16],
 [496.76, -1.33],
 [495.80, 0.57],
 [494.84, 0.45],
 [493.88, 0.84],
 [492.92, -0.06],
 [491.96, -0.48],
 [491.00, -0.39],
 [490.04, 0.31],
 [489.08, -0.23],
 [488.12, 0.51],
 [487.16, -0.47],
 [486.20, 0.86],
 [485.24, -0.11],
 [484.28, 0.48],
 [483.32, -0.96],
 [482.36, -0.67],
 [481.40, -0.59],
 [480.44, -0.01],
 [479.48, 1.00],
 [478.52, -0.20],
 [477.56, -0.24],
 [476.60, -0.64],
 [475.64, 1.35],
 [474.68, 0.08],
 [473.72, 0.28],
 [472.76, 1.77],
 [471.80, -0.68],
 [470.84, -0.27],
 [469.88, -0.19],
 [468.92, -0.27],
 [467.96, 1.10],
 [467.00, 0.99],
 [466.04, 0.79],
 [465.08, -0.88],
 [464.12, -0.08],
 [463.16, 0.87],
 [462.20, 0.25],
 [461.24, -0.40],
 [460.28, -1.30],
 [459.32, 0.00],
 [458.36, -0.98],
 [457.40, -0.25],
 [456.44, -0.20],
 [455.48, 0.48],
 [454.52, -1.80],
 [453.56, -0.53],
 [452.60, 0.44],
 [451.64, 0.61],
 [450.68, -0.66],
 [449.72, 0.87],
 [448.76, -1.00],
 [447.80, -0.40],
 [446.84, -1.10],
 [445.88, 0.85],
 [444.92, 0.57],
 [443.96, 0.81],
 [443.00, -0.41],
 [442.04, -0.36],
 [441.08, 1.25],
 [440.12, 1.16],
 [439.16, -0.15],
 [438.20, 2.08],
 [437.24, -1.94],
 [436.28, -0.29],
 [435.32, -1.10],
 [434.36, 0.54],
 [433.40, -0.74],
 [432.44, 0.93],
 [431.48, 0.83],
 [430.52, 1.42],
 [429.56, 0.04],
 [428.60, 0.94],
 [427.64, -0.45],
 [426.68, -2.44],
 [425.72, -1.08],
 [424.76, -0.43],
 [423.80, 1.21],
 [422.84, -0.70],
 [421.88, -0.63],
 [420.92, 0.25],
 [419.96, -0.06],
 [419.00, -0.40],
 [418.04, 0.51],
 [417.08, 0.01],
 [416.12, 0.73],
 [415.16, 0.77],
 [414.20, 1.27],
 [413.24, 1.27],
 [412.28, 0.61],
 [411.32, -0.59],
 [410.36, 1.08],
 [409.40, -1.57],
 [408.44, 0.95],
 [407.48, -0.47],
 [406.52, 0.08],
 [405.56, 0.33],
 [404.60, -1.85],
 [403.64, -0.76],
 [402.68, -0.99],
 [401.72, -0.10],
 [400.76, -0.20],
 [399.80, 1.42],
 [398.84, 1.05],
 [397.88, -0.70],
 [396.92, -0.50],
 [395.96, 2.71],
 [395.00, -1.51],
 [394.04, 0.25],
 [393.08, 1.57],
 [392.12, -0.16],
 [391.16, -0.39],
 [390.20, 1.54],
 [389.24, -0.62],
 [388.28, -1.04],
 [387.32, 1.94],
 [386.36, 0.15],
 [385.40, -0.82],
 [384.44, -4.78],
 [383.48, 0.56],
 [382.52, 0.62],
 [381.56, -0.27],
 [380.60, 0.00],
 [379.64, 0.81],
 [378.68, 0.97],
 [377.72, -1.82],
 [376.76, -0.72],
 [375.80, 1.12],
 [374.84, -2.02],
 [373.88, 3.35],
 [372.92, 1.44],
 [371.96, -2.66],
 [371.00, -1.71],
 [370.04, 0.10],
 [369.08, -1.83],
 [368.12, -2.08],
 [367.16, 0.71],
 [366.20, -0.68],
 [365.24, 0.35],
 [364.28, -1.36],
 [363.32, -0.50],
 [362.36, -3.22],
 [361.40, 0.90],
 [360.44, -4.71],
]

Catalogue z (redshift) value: 0.82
